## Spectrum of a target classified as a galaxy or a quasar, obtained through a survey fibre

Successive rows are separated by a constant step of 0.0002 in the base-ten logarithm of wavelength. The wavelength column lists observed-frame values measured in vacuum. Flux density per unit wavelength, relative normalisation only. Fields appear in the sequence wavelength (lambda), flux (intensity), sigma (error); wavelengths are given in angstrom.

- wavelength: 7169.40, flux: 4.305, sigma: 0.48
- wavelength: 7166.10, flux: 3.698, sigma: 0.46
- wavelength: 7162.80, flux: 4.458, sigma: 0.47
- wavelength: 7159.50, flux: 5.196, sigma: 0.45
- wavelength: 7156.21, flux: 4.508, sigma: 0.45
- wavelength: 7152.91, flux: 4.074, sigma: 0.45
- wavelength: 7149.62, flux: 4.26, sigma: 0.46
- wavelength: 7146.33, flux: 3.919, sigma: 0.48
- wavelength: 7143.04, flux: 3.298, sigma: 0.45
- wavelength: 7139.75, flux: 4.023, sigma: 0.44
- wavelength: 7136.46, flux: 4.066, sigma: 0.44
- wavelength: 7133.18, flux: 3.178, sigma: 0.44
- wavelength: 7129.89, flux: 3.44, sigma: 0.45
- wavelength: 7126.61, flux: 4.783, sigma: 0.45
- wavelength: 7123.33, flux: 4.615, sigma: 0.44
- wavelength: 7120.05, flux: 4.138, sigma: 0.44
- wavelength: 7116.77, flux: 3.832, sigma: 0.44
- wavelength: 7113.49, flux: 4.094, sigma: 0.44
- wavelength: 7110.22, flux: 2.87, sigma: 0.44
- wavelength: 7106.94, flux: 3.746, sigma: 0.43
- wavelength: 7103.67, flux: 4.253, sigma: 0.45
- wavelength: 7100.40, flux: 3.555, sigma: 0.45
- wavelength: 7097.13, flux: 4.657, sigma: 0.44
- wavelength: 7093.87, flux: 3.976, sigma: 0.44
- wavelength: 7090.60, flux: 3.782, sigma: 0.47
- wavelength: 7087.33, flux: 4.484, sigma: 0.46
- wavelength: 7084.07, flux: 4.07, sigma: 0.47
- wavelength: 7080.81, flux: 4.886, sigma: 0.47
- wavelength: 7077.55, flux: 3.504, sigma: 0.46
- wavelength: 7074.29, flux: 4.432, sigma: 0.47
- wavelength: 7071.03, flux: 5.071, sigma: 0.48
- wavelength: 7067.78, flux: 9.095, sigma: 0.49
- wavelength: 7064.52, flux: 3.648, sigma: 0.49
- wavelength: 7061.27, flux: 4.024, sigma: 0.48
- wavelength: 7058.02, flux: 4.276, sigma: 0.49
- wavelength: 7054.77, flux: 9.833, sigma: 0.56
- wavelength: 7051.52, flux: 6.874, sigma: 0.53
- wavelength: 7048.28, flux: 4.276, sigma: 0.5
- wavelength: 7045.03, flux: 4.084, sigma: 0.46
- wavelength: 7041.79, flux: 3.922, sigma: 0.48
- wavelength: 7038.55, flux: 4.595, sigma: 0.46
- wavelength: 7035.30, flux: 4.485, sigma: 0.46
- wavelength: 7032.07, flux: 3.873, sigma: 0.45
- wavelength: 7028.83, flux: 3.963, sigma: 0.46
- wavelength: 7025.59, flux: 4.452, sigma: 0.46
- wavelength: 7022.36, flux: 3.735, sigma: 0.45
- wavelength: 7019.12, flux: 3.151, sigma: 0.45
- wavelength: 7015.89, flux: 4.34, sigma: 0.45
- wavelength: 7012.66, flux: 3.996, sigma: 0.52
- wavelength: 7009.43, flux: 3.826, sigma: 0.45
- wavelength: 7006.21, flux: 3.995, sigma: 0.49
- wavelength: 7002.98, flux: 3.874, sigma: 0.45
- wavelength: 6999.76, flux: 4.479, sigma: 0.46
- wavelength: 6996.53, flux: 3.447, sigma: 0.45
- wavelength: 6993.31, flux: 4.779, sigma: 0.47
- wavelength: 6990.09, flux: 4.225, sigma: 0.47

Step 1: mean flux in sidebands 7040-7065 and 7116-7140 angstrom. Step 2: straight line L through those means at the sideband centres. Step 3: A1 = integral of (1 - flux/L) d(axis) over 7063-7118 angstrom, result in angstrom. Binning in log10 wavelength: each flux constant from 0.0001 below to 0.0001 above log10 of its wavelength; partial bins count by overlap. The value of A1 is 3.1 angstrom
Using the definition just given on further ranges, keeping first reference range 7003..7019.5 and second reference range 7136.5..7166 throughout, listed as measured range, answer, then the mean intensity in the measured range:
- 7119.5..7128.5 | -0.9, 4.53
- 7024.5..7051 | -2.3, 4.31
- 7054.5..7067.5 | -4.4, 5.36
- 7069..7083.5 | -1.9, 4.57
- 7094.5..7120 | 1.4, 3.88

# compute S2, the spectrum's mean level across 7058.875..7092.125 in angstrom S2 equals 4.69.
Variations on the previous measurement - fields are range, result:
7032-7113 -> 4.66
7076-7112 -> 3.98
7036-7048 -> 4.23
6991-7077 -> 4.62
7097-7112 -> 3.73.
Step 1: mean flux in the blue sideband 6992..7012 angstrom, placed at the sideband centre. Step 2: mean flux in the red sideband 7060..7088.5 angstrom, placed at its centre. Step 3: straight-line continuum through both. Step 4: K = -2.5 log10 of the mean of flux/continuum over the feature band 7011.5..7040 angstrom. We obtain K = 0.06 mag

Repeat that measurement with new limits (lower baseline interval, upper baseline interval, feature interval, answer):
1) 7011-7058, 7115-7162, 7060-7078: -0.13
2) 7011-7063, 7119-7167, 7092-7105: 0.06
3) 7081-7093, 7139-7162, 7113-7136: 0.05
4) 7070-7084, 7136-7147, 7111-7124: -0.01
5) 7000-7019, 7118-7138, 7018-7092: -0.18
